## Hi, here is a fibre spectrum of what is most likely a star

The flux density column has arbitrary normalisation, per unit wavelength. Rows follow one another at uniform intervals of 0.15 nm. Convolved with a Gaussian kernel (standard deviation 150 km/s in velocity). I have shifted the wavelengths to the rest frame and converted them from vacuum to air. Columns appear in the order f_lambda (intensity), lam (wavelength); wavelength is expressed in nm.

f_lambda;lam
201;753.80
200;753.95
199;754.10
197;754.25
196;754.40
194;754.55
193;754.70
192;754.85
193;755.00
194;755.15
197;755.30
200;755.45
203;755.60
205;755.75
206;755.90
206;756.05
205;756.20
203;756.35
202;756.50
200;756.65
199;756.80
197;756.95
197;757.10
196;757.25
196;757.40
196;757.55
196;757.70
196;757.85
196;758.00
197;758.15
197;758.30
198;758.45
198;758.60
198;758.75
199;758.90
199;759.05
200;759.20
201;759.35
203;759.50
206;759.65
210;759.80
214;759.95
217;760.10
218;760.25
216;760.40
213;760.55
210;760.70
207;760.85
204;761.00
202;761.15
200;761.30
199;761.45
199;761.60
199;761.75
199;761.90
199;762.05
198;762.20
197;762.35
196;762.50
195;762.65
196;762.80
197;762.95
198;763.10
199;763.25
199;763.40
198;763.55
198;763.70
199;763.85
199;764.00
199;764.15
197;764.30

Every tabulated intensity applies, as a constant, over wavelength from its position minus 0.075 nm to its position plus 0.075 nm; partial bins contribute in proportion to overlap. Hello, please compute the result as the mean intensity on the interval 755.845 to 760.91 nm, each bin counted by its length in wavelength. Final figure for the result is 203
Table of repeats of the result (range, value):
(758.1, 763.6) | 202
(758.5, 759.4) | 199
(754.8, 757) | 200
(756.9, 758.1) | 196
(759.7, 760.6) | 214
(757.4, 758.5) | 196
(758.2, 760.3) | 204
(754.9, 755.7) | 197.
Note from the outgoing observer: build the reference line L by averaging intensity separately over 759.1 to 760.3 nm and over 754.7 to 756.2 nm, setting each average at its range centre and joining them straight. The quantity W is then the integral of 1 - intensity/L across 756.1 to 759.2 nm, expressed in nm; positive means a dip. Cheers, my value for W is 0.09 nm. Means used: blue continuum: 200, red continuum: 208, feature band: 198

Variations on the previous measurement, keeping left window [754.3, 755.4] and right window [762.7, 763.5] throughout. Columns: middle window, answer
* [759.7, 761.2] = -0.11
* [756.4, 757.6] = -0.02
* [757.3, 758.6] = -0.01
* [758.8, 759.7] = -0.02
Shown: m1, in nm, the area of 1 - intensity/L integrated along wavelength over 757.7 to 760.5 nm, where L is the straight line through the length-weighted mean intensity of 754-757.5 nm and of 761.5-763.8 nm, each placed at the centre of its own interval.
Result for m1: -0.07 nm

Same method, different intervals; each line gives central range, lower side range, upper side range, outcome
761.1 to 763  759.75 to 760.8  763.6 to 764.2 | 0.077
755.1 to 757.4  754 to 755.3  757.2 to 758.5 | -0.057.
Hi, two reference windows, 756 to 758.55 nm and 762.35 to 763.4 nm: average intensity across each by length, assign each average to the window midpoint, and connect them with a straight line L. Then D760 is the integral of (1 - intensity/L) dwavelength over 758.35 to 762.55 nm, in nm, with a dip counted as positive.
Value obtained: -0.12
